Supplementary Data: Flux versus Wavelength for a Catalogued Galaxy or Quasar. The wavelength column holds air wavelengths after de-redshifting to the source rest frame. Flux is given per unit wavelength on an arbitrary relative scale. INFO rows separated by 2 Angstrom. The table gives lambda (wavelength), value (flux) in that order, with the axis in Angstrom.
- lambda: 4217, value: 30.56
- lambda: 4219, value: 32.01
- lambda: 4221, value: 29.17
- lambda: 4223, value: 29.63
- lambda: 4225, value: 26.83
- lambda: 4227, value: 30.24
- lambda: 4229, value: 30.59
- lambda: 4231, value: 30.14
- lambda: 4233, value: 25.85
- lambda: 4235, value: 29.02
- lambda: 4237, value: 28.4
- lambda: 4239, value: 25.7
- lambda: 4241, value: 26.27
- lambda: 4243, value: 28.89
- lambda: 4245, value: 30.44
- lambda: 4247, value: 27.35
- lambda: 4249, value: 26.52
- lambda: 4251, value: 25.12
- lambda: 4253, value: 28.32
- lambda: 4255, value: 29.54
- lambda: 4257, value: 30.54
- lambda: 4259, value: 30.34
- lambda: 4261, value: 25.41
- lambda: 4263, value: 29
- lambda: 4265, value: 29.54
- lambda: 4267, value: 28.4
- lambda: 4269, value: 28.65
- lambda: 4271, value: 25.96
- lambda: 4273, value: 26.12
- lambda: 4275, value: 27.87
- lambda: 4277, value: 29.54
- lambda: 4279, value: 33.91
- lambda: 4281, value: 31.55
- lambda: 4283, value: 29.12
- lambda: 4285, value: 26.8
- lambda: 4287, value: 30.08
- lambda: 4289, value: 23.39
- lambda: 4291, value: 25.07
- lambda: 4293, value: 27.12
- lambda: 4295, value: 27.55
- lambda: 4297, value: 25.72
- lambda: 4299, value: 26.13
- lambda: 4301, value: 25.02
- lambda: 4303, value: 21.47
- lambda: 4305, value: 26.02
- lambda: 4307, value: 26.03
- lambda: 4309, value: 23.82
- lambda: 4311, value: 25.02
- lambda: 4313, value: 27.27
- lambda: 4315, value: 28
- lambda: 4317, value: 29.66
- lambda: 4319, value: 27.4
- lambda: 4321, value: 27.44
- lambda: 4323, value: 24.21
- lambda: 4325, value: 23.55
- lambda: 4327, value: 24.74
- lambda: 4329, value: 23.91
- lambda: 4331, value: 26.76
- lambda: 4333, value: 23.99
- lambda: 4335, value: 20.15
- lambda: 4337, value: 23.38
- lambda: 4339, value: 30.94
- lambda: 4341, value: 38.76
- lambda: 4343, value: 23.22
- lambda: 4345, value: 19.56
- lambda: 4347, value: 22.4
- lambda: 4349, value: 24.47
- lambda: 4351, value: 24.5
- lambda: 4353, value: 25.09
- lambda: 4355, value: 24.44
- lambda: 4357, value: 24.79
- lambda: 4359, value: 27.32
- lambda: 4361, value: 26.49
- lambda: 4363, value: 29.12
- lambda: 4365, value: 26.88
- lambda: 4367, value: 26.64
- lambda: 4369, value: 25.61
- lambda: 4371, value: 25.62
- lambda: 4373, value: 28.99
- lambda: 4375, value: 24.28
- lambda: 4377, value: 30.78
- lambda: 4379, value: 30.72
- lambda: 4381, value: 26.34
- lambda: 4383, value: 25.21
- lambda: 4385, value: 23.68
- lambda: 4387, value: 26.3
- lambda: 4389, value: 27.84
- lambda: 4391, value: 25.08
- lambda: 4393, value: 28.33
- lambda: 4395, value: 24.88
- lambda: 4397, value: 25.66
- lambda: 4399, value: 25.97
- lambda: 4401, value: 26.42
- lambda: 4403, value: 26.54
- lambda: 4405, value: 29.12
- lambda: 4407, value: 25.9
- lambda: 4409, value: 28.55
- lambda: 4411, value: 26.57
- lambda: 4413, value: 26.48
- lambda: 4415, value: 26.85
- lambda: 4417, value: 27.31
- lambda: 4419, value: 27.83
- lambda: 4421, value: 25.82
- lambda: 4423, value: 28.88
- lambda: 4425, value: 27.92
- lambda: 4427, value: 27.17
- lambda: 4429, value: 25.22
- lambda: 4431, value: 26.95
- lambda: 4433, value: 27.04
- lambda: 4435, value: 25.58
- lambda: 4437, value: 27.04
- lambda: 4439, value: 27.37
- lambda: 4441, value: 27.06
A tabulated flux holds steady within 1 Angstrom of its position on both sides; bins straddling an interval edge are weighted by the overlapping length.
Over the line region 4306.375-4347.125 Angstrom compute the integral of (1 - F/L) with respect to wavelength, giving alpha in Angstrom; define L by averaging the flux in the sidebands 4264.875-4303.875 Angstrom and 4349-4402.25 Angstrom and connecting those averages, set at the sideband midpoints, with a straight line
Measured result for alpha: 1.7 Angstrom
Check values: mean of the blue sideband 27.4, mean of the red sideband 26.4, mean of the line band 25.8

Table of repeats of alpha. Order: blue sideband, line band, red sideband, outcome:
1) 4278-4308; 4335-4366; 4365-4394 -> 1.1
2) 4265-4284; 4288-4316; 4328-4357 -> 1.9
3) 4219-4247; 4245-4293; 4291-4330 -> -1.6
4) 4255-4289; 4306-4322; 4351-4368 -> 0.4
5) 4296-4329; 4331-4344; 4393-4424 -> -0.4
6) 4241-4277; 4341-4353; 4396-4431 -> 1.4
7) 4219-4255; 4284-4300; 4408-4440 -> 0.8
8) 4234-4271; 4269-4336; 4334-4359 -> 0.5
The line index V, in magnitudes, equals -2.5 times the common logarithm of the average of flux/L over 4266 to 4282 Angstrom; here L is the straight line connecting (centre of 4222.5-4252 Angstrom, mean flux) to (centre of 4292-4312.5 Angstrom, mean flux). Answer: -0.10 mag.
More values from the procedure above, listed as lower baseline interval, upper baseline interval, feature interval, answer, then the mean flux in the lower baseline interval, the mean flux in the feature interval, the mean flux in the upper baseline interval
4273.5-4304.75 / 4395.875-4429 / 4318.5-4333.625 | 0.08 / 27.3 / 25.2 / 27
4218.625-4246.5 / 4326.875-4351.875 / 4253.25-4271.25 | -0.04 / 28.7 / 28.7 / 25.2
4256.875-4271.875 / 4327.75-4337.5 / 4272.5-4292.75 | -0.05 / 28.4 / 28.4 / 23.7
